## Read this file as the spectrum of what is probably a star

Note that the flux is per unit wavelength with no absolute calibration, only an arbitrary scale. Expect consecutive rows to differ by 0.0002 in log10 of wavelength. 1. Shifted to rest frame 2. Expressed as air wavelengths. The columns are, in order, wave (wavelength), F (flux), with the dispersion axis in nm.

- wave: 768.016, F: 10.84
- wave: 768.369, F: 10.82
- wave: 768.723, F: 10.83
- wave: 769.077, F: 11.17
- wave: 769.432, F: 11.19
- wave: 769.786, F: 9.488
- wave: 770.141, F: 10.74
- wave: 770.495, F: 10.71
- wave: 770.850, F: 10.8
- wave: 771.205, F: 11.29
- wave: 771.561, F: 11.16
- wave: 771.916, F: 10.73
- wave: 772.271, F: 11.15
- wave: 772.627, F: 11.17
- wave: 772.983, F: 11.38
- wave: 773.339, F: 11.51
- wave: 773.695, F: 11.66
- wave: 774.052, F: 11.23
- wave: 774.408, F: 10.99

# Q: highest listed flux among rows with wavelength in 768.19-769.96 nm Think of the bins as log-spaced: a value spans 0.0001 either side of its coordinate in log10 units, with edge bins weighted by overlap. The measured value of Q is 11.19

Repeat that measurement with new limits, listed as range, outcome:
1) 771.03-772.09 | 11.29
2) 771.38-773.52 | 11.51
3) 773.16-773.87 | 11.66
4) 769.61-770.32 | 10.74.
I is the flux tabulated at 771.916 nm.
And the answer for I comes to 10.73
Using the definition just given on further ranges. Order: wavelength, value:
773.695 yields 11.66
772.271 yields 11.15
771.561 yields 11.16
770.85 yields 10.8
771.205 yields 11.29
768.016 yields 10.84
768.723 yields 10.83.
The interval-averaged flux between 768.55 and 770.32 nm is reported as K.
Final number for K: 10.7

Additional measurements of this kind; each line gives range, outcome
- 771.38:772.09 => 10.9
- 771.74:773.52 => 11.2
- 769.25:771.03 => 10.6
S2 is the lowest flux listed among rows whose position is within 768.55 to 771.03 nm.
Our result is 9.488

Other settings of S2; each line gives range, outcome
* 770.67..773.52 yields 10.73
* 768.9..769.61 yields 11.17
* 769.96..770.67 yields 10.71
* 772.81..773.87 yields 11.38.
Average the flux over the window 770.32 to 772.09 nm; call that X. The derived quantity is 10.9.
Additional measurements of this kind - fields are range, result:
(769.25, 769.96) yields 10.3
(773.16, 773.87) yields 11.6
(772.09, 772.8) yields 11.2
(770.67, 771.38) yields 11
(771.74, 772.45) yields 10.9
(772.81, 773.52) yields 11.5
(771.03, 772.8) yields 11.1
